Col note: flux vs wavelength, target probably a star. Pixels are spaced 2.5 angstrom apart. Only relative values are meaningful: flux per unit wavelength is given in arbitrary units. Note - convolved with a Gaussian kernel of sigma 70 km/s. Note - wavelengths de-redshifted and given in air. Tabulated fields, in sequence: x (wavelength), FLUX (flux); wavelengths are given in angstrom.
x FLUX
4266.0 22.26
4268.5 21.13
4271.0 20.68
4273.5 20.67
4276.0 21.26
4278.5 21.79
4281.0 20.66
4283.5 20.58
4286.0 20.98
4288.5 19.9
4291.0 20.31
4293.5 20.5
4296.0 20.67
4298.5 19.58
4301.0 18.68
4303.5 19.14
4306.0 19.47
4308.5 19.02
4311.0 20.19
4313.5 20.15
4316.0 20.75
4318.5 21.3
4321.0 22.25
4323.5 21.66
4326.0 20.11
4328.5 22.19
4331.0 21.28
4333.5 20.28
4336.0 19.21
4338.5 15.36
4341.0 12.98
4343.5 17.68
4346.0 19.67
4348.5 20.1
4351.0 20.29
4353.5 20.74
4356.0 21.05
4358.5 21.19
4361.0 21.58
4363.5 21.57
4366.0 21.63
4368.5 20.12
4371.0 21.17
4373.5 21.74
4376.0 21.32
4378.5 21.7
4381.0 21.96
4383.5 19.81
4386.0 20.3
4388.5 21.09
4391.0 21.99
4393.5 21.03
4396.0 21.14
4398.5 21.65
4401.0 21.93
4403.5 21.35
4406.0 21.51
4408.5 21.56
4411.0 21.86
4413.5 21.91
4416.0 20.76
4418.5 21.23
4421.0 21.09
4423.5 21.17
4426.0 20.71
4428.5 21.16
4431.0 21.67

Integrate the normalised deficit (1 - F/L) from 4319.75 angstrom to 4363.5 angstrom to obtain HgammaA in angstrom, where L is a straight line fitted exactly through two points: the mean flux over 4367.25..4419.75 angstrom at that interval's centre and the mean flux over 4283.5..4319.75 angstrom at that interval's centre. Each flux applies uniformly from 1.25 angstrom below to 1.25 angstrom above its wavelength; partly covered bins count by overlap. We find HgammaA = 1.46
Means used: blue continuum 20.1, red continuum 21.3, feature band 19.9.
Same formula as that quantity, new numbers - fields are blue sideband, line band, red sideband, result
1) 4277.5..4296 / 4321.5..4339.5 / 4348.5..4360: 0.5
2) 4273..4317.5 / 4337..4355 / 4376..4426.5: 2.2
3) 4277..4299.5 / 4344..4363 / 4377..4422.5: 0.4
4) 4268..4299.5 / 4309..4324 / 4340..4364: -0.5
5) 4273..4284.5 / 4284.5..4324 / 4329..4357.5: 0.0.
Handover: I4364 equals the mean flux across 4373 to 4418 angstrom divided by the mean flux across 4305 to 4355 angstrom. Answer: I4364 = 1.1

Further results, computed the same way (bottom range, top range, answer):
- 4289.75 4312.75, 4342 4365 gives 1.03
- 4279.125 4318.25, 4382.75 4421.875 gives 1.06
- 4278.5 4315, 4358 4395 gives 1.06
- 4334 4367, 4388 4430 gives 1.10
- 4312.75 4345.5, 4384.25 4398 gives 1.07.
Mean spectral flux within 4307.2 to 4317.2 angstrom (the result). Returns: 20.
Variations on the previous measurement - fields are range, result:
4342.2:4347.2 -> 18.6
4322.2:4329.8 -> 21.3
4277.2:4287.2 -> 21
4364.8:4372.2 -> 21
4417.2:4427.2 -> 21.1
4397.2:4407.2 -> 21.6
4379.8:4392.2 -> 21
